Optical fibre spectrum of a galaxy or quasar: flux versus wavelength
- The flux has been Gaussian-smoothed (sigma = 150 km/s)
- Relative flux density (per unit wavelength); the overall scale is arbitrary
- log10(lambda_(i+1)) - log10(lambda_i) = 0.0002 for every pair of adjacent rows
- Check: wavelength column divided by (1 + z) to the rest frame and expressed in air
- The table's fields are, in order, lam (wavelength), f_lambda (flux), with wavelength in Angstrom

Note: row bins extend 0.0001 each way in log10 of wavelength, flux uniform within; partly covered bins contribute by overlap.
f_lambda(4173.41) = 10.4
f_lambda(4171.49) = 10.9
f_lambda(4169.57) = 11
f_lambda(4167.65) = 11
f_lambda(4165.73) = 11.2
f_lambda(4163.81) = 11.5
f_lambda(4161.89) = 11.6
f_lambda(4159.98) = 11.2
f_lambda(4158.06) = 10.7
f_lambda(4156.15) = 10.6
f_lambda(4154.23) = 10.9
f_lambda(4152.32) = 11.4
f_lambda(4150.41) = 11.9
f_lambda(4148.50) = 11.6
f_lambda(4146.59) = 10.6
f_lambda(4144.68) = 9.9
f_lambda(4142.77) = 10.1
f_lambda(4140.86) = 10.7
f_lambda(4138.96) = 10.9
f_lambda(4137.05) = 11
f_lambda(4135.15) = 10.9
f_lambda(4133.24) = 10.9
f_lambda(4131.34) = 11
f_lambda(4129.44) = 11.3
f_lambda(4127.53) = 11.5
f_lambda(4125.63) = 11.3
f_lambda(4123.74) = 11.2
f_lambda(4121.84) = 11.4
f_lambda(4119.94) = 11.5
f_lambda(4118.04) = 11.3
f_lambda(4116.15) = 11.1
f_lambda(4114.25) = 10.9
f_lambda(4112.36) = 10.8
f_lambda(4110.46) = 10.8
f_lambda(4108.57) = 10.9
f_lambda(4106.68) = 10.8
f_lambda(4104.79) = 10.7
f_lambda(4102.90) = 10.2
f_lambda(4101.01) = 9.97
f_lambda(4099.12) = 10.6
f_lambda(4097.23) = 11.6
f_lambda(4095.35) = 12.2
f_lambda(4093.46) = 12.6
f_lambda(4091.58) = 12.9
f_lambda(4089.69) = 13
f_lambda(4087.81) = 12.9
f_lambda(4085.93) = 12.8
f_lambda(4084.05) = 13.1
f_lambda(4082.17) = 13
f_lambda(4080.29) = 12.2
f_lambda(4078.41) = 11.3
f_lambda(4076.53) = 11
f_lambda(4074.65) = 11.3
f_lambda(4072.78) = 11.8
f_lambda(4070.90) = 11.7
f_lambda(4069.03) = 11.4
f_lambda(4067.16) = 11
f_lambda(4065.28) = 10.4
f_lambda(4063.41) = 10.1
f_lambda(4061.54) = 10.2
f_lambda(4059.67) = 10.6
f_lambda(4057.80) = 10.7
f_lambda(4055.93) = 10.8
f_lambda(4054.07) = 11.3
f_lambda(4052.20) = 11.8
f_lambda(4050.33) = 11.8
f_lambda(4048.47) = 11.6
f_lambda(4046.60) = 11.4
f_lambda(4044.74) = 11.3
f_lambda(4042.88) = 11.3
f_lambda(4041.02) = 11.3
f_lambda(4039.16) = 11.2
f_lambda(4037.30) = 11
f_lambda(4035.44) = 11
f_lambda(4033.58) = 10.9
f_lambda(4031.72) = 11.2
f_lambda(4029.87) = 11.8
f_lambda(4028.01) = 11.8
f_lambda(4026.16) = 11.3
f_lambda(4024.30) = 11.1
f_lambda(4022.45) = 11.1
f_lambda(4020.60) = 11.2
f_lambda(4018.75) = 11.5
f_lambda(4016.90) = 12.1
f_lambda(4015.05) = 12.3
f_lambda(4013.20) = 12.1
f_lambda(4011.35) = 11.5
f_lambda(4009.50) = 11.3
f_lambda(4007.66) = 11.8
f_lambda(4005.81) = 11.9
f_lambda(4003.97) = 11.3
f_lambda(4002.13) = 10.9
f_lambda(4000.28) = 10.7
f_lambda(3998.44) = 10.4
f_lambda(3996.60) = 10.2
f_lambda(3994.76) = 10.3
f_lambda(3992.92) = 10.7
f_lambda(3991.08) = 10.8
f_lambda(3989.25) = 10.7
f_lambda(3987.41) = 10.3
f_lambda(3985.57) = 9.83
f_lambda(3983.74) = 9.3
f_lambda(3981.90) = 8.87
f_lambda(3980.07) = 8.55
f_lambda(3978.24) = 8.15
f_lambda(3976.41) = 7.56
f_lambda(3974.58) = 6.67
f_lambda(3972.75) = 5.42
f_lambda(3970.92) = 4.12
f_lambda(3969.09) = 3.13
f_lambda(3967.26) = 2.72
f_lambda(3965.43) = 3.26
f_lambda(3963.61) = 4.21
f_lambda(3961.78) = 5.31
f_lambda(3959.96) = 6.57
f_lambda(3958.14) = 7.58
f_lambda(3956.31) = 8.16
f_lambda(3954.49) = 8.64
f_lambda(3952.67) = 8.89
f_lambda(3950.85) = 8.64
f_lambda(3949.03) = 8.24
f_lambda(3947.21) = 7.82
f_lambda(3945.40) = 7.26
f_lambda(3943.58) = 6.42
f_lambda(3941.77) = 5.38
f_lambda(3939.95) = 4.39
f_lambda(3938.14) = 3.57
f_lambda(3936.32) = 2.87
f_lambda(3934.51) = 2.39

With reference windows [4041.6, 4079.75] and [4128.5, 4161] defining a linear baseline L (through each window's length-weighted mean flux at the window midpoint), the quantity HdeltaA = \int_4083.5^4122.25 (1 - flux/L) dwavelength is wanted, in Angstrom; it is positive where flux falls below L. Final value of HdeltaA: -1.7 Angstrom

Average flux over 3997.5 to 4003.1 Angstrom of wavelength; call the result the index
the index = 10.7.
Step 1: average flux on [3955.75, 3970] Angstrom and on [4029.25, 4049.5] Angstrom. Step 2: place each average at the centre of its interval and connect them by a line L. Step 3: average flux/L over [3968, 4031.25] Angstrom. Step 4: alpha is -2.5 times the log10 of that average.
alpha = -0.24 mag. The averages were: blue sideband 5.04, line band 10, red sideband 11.3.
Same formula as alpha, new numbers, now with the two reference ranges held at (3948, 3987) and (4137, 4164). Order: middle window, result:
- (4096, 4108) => -0.09 mag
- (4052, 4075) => -0.21 mag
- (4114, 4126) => -0.10 mag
